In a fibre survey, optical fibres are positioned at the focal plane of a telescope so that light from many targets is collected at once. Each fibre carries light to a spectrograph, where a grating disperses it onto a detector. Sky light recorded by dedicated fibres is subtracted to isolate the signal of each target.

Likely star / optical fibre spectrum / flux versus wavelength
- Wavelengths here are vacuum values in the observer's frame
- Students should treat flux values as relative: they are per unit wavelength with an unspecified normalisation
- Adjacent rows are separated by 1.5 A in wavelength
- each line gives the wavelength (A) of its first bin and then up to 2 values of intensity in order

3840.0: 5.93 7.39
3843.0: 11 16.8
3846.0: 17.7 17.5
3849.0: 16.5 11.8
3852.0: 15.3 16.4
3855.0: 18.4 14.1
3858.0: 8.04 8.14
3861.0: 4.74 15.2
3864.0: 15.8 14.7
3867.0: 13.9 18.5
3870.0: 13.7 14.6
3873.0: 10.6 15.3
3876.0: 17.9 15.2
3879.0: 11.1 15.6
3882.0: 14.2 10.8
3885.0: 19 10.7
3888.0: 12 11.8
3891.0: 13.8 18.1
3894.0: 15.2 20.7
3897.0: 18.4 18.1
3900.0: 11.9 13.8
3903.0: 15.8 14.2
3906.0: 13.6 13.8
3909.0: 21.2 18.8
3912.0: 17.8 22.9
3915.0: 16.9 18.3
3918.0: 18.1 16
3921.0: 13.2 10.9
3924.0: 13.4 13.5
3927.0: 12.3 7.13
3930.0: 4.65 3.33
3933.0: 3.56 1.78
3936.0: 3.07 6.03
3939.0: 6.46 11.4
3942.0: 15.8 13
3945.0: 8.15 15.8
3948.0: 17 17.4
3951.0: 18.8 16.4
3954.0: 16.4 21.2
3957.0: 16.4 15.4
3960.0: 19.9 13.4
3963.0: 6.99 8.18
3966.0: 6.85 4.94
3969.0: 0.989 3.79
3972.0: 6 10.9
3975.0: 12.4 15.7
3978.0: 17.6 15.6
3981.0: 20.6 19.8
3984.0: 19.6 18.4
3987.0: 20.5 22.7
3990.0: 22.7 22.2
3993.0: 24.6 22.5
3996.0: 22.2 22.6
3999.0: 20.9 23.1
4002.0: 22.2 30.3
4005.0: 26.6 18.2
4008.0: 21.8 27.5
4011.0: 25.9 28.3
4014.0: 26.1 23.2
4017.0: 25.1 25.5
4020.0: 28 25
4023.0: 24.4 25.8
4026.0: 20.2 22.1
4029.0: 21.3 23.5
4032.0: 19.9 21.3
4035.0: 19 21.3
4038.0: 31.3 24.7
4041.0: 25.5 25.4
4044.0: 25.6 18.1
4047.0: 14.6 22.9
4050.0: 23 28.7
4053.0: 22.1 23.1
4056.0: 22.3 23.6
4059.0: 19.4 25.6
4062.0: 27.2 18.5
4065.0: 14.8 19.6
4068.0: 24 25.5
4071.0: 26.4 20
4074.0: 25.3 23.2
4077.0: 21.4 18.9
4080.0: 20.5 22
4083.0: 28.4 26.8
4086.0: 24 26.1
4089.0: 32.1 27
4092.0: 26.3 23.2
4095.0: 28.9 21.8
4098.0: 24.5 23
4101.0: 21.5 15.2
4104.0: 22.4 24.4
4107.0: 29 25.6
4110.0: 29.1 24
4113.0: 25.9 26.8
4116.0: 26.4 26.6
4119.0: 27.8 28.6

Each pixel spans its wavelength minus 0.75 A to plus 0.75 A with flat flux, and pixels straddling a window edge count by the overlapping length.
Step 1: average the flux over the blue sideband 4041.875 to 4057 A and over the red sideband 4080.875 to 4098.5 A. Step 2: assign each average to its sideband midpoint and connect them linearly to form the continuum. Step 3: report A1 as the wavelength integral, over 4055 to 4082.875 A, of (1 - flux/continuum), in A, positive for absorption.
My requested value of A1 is 2.2 A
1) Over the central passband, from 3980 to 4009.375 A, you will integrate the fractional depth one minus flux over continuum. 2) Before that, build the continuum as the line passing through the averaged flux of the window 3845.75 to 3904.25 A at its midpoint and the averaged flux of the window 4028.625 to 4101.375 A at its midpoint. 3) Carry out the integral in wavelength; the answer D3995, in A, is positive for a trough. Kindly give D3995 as -3.2 A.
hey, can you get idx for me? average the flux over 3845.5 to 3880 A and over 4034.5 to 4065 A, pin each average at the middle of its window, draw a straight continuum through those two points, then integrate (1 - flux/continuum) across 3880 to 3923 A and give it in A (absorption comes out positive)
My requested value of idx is 0.6 A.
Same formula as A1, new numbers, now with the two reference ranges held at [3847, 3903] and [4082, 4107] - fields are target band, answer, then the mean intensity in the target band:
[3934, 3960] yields 6.74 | 13.3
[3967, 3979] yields 6.19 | 9.26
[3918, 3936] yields 8.10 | 9.19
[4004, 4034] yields -4.04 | 24.1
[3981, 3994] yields -1.02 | 21.3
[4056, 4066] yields 0.73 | 21.5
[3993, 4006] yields -2.20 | 23.7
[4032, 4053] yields -0.64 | 23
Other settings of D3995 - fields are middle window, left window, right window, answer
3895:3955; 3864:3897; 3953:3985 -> 1.86 A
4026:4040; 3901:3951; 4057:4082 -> -1.98 A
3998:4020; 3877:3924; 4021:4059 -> -3.56 A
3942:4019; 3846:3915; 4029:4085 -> 5.99 A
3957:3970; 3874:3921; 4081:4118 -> 6.18 A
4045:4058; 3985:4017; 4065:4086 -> 0.59 A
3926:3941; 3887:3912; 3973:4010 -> 9.88 A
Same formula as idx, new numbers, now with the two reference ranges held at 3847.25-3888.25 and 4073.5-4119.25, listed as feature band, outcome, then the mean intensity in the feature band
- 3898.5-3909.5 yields 0.5 A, 15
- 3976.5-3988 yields 0.4 A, 18.7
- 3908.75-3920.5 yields -1.8 A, 18.5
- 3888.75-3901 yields -0.6 A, 16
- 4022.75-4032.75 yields -0.4 A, 22.4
